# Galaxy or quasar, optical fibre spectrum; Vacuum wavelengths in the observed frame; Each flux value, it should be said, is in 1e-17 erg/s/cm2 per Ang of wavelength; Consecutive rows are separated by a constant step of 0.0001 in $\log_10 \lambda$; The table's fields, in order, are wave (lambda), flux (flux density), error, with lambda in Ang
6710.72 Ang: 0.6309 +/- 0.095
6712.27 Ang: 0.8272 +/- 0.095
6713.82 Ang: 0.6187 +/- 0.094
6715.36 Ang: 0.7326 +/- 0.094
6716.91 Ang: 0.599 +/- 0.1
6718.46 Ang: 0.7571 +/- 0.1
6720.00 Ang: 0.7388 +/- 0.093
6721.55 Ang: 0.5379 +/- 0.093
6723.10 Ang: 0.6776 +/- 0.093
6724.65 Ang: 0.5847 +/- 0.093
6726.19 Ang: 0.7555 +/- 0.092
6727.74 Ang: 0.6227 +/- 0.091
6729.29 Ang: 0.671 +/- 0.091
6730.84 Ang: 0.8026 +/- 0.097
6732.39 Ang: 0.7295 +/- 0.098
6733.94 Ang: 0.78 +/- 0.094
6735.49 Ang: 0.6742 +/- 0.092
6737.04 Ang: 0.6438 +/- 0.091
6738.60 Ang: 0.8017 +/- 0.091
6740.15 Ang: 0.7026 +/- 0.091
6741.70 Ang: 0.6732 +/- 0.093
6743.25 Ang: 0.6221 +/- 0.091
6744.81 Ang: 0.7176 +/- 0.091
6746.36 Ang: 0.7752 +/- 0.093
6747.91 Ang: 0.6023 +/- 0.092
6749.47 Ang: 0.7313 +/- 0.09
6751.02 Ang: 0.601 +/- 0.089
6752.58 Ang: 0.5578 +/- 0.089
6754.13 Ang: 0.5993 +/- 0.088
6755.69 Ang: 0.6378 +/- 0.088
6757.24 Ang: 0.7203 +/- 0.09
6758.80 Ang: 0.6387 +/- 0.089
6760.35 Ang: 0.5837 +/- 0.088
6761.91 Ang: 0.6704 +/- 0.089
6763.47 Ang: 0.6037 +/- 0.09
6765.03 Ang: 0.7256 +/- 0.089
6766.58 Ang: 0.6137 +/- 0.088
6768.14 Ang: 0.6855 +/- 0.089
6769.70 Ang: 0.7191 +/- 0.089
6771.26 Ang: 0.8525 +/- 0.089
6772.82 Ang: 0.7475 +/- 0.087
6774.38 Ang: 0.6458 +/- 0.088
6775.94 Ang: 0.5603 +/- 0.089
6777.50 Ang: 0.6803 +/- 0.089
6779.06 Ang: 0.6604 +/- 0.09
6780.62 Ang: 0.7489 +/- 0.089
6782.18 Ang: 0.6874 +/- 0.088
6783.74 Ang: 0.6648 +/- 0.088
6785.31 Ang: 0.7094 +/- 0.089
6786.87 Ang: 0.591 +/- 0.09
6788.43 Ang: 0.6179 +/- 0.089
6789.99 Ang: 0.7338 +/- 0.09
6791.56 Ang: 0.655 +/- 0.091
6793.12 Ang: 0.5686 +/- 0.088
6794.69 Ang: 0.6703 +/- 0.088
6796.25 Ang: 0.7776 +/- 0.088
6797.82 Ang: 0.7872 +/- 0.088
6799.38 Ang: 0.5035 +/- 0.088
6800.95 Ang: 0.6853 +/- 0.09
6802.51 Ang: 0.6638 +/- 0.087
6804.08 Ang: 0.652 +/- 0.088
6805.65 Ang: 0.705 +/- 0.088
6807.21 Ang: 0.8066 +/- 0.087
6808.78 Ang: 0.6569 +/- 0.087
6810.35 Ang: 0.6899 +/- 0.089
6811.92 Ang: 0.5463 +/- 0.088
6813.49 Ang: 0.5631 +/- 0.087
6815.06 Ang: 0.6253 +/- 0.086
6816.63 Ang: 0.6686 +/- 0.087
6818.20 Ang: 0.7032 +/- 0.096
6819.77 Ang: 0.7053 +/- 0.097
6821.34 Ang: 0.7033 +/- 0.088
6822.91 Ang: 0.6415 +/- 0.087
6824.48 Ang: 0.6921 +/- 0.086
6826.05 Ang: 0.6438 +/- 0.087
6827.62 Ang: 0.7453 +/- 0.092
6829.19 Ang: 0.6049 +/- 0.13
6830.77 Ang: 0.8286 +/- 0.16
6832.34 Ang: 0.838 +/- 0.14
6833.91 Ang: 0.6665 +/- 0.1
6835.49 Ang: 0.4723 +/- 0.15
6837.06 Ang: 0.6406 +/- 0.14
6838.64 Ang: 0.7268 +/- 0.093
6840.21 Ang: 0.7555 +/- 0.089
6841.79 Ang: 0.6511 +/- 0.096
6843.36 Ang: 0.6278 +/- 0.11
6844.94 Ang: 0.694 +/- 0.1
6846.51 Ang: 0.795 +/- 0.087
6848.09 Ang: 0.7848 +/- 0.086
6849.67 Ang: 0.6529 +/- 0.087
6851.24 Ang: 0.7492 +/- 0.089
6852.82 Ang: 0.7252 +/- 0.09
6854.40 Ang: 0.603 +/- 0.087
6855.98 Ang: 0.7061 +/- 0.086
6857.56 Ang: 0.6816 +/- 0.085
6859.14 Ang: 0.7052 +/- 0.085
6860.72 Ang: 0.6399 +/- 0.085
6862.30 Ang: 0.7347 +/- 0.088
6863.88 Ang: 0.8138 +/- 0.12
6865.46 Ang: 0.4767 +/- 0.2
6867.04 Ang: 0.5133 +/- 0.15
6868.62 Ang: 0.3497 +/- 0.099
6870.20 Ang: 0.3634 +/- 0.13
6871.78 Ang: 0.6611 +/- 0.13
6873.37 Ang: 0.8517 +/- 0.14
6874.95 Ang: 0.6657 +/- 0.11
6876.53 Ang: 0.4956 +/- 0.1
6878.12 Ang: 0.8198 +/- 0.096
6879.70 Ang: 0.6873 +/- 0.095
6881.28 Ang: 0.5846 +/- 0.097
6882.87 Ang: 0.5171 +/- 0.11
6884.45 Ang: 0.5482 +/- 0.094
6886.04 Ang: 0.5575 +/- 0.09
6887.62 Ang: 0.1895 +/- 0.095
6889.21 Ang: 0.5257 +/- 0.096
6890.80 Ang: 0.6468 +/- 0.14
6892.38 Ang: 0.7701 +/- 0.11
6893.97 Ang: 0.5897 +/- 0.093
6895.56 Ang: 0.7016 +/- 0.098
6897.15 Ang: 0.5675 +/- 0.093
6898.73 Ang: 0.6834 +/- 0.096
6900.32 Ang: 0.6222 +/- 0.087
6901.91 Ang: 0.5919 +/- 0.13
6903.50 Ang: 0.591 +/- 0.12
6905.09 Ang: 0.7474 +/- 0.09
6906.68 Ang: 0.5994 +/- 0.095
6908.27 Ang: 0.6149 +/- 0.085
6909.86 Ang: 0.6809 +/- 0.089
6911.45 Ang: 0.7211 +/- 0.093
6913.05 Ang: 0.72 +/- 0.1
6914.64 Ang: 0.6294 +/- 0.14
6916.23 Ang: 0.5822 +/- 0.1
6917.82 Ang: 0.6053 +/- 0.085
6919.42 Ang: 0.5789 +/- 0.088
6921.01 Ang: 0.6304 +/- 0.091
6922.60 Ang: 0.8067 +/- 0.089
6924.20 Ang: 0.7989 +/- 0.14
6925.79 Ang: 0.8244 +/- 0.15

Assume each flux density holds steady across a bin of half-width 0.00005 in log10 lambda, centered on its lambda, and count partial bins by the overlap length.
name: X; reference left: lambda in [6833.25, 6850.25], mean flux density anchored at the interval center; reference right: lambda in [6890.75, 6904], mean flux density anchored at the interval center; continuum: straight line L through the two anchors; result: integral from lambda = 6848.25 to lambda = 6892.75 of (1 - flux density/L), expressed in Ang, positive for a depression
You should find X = 3.0 Ang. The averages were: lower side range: 0.679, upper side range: 0.641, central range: 0.616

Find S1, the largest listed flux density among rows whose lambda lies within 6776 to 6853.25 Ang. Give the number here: 0.838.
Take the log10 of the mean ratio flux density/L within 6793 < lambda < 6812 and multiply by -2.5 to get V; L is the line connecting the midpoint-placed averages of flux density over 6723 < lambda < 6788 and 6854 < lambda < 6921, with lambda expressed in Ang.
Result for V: -0.04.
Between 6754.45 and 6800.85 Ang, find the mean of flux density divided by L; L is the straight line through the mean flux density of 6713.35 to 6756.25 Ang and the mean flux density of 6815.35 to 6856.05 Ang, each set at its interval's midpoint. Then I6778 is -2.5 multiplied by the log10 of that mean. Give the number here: 0.02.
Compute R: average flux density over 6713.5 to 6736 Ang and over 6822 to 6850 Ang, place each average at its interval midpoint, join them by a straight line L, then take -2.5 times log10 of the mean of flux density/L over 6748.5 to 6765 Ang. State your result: 0.08 mag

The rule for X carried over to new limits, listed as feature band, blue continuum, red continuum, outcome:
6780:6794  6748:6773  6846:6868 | 0.11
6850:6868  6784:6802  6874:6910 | -1.08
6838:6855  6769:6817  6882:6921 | -1.76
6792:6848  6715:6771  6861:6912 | -3.41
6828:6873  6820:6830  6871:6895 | -1.12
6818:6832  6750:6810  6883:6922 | -1.15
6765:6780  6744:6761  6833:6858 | -0.66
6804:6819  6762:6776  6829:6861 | 0.66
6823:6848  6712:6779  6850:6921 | -1.96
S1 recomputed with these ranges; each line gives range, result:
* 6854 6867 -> 0.8138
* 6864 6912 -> 0.8517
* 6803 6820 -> 0.8066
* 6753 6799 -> 0.8525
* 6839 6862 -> 0.795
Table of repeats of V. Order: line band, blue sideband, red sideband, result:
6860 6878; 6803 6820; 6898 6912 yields 0.09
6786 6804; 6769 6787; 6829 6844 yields 0.05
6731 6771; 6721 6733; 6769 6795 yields 0.00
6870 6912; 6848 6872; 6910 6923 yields 0.05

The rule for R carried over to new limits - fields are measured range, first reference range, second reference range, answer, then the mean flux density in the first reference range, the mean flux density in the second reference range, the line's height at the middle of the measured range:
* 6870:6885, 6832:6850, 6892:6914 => 0.06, 0.689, 0.655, 0.669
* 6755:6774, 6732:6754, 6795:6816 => -0.01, 0.683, 0.666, 0.677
